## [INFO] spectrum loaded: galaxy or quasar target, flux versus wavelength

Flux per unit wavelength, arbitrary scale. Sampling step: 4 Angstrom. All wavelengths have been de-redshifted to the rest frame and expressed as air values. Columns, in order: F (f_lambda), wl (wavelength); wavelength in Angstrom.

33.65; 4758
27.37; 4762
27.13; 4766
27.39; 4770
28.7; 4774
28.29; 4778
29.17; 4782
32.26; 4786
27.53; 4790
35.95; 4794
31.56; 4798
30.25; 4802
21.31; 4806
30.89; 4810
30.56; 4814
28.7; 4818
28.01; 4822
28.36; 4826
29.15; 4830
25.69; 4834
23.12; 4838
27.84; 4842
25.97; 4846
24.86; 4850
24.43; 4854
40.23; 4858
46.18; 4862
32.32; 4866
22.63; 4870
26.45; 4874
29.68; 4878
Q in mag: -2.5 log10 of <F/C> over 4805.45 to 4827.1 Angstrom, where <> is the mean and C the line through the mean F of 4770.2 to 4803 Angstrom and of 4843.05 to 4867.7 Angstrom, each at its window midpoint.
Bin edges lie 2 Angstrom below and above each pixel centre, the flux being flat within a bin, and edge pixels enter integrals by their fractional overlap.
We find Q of 0.10 mag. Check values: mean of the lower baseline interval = 30.3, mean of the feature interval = 28.4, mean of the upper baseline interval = 32.2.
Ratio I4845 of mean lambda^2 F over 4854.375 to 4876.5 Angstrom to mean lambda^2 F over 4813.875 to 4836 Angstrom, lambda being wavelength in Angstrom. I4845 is 1.2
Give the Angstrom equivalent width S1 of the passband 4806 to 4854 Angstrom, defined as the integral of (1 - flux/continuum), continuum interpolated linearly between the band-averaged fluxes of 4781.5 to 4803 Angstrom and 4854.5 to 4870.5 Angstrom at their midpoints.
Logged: 9.1 Angstrom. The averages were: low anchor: 31.3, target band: 27.2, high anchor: 35.5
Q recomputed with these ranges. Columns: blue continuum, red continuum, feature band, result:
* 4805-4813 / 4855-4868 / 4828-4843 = 0.239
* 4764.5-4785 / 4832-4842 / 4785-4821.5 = -0.110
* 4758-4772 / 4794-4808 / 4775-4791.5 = -0.029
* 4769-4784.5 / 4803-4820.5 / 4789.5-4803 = -0.129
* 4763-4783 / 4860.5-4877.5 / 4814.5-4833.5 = 0.047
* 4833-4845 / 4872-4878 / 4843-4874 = -0.149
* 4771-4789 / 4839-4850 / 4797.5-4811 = 0.008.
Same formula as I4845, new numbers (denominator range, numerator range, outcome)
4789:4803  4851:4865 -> 1.16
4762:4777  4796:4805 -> 1.09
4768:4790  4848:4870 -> 1.16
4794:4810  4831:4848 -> 0.90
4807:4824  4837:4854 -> 0.89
